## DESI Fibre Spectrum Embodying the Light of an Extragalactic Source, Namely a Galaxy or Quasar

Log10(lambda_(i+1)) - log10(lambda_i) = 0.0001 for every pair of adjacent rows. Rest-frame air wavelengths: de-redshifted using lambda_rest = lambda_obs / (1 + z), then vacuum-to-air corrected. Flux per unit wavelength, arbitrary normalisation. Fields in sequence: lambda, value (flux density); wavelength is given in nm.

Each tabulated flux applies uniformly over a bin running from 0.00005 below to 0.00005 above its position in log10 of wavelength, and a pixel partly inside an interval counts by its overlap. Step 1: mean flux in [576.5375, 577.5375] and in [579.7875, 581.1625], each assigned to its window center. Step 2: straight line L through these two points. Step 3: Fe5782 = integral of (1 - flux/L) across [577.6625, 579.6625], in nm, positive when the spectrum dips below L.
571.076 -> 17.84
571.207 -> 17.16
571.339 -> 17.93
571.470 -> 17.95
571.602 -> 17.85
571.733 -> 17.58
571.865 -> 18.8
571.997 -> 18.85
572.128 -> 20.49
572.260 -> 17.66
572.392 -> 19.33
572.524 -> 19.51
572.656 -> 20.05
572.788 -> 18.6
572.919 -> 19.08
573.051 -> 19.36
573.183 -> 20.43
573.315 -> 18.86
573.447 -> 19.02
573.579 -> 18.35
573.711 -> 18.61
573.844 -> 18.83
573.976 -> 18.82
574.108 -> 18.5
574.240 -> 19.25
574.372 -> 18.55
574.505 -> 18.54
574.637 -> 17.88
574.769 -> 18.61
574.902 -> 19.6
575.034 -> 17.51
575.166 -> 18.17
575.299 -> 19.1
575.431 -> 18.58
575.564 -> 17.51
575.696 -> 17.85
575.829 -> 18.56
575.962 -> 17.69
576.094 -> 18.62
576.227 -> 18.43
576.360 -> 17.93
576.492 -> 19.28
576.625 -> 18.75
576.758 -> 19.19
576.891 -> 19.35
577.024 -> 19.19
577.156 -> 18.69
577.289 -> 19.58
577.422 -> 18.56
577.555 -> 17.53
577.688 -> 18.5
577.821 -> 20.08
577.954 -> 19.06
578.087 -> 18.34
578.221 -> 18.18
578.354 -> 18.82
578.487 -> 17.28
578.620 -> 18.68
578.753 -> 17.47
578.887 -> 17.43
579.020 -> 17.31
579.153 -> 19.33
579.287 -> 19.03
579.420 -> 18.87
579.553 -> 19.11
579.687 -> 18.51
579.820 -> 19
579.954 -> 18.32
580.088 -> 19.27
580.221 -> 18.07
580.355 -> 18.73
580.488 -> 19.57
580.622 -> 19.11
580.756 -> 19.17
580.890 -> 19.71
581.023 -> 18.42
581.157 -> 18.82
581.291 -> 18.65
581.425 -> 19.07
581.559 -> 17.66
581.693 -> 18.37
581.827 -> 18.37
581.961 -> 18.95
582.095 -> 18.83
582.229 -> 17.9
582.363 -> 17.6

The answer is 0.05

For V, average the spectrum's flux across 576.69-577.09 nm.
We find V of 19.2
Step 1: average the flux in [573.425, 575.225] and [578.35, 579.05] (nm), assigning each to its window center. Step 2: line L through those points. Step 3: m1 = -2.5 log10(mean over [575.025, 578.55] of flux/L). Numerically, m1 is -0.03 mag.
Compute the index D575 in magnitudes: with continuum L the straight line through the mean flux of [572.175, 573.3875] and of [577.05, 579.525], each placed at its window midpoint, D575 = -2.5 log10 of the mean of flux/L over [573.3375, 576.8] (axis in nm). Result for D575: 0.023 mag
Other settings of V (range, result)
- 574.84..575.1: 18.6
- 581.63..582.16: 18.6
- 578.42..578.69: 18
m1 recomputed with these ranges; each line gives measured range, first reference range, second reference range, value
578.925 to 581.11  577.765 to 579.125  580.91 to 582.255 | -0.02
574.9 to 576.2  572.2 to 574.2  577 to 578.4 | 0.04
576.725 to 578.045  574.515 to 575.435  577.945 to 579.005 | -0.04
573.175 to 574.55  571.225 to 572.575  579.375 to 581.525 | -0.01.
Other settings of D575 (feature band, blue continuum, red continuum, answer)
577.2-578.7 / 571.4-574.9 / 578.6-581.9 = 0.006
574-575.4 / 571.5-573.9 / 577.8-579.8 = 0.012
